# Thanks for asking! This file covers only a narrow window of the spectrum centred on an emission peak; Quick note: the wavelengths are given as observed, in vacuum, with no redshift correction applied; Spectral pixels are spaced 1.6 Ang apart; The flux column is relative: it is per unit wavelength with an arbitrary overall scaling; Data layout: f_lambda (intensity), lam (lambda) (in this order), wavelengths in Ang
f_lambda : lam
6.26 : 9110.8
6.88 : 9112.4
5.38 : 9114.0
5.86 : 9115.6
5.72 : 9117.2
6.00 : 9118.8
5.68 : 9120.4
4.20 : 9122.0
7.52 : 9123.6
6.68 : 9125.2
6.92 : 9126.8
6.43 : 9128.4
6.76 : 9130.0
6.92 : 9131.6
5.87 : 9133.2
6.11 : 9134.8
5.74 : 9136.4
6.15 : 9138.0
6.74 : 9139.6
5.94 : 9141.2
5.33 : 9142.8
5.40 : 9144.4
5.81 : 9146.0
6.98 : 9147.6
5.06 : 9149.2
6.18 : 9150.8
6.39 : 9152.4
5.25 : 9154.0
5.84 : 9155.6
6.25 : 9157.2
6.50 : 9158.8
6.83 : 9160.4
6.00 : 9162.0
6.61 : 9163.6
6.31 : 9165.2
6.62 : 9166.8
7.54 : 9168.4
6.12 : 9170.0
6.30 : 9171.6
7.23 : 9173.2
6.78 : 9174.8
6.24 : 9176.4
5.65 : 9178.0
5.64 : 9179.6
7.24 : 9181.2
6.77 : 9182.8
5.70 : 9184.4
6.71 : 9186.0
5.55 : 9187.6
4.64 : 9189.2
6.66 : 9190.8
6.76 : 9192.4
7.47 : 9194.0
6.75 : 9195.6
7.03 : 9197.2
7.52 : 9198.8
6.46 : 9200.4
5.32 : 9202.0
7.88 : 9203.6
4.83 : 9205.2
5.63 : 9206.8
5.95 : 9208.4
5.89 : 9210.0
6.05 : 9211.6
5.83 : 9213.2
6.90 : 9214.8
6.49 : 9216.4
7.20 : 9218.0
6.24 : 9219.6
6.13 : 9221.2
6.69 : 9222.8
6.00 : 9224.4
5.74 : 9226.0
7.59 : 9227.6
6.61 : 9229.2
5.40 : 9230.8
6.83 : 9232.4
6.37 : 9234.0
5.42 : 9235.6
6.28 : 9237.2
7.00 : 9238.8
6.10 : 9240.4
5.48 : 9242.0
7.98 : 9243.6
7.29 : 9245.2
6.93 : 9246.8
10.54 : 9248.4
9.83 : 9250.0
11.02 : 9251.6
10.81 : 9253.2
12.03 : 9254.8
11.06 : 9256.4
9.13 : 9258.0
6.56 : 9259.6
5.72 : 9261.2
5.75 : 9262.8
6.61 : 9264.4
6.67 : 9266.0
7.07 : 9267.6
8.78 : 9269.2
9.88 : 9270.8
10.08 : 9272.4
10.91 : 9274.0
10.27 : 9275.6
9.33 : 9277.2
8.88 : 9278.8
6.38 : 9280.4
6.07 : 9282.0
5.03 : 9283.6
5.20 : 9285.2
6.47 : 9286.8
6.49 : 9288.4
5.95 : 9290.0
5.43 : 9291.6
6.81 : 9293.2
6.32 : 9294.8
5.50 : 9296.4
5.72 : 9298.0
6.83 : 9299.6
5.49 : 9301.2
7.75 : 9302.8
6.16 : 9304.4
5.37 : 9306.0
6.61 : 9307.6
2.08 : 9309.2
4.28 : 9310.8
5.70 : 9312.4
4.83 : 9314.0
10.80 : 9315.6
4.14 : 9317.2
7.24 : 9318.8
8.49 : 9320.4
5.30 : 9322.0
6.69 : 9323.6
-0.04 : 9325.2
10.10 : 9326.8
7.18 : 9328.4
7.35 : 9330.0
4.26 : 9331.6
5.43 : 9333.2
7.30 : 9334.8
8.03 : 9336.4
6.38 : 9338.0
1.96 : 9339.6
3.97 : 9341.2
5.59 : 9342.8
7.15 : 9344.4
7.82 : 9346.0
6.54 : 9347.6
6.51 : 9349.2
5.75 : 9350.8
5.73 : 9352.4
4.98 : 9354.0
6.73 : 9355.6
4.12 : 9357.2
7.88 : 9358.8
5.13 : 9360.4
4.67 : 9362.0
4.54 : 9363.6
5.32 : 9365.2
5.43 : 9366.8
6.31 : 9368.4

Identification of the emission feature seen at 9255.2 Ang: [S II] 6716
